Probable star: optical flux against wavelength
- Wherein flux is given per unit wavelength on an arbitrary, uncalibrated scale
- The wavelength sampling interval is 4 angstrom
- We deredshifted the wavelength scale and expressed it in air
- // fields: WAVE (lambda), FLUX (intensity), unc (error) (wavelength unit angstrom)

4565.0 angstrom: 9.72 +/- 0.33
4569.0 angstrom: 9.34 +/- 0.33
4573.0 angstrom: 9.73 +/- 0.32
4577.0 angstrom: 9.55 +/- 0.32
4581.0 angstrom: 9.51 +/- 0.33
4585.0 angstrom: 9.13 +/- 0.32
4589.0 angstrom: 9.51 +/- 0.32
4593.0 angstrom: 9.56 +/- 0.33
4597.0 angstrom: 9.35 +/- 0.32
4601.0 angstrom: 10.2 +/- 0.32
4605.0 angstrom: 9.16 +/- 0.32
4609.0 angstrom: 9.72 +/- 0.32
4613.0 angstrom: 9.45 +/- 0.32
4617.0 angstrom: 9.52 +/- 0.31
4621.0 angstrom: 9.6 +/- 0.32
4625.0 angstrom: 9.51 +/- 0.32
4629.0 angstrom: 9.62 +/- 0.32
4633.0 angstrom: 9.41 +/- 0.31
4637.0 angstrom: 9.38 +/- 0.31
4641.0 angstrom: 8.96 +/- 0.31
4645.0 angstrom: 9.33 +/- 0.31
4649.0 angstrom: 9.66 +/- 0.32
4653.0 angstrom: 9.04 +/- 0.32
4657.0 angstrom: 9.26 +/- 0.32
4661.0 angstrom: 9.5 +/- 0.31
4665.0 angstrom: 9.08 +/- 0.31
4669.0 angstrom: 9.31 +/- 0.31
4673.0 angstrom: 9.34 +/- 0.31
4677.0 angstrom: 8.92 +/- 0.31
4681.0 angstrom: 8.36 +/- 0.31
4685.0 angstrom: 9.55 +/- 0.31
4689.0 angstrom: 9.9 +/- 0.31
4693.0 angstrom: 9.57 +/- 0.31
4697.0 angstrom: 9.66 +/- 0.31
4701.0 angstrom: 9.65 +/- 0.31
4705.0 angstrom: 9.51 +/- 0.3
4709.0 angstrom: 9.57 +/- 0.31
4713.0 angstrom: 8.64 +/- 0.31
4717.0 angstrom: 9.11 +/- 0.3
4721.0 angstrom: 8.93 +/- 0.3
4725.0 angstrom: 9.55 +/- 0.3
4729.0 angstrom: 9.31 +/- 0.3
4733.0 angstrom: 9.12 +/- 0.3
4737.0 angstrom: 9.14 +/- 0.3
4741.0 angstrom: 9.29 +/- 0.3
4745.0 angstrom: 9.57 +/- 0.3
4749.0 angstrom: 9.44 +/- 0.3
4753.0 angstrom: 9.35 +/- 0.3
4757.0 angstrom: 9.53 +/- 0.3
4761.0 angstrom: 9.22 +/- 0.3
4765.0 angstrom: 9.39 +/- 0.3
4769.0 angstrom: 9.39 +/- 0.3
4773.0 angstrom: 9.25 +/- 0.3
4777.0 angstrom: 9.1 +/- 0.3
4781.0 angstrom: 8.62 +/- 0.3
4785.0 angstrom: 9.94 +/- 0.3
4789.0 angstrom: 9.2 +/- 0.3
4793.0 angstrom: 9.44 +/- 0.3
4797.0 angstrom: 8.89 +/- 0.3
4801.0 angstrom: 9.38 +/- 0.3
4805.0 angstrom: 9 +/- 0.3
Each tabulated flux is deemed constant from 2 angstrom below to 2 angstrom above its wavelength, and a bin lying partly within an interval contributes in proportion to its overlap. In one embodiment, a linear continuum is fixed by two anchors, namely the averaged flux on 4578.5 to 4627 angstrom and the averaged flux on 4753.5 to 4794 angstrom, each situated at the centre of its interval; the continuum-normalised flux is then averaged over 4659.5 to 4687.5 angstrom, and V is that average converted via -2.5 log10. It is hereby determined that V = 0.03 mag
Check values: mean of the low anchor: 9.52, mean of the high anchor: 9.31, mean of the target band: 9.16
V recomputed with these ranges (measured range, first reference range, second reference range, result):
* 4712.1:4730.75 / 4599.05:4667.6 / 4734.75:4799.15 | 0.02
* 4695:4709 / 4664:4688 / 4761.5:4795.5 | -0.05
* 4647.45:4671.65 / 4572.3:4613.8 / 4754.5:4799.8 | 0.02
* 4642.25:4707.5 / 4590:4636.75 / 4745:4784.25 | 0.01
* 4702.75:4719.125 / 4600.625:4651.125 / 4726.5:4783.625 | 0.02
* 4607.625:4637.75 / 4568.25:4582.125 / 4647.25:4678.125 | -0.01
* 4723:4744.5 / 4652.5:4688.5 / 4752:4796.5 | -0.01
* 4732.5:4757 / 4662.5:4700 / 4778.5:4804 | -0.01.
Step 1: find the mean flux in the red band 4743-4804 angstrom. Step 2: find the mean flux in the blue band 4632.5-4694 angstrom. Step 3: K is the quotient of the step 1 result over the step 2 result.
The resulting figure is 1.0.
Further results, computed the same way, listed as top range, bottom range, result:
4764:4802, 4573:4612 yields 0.97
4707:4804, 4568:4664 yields 0.98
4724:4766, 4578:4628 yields 0.98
